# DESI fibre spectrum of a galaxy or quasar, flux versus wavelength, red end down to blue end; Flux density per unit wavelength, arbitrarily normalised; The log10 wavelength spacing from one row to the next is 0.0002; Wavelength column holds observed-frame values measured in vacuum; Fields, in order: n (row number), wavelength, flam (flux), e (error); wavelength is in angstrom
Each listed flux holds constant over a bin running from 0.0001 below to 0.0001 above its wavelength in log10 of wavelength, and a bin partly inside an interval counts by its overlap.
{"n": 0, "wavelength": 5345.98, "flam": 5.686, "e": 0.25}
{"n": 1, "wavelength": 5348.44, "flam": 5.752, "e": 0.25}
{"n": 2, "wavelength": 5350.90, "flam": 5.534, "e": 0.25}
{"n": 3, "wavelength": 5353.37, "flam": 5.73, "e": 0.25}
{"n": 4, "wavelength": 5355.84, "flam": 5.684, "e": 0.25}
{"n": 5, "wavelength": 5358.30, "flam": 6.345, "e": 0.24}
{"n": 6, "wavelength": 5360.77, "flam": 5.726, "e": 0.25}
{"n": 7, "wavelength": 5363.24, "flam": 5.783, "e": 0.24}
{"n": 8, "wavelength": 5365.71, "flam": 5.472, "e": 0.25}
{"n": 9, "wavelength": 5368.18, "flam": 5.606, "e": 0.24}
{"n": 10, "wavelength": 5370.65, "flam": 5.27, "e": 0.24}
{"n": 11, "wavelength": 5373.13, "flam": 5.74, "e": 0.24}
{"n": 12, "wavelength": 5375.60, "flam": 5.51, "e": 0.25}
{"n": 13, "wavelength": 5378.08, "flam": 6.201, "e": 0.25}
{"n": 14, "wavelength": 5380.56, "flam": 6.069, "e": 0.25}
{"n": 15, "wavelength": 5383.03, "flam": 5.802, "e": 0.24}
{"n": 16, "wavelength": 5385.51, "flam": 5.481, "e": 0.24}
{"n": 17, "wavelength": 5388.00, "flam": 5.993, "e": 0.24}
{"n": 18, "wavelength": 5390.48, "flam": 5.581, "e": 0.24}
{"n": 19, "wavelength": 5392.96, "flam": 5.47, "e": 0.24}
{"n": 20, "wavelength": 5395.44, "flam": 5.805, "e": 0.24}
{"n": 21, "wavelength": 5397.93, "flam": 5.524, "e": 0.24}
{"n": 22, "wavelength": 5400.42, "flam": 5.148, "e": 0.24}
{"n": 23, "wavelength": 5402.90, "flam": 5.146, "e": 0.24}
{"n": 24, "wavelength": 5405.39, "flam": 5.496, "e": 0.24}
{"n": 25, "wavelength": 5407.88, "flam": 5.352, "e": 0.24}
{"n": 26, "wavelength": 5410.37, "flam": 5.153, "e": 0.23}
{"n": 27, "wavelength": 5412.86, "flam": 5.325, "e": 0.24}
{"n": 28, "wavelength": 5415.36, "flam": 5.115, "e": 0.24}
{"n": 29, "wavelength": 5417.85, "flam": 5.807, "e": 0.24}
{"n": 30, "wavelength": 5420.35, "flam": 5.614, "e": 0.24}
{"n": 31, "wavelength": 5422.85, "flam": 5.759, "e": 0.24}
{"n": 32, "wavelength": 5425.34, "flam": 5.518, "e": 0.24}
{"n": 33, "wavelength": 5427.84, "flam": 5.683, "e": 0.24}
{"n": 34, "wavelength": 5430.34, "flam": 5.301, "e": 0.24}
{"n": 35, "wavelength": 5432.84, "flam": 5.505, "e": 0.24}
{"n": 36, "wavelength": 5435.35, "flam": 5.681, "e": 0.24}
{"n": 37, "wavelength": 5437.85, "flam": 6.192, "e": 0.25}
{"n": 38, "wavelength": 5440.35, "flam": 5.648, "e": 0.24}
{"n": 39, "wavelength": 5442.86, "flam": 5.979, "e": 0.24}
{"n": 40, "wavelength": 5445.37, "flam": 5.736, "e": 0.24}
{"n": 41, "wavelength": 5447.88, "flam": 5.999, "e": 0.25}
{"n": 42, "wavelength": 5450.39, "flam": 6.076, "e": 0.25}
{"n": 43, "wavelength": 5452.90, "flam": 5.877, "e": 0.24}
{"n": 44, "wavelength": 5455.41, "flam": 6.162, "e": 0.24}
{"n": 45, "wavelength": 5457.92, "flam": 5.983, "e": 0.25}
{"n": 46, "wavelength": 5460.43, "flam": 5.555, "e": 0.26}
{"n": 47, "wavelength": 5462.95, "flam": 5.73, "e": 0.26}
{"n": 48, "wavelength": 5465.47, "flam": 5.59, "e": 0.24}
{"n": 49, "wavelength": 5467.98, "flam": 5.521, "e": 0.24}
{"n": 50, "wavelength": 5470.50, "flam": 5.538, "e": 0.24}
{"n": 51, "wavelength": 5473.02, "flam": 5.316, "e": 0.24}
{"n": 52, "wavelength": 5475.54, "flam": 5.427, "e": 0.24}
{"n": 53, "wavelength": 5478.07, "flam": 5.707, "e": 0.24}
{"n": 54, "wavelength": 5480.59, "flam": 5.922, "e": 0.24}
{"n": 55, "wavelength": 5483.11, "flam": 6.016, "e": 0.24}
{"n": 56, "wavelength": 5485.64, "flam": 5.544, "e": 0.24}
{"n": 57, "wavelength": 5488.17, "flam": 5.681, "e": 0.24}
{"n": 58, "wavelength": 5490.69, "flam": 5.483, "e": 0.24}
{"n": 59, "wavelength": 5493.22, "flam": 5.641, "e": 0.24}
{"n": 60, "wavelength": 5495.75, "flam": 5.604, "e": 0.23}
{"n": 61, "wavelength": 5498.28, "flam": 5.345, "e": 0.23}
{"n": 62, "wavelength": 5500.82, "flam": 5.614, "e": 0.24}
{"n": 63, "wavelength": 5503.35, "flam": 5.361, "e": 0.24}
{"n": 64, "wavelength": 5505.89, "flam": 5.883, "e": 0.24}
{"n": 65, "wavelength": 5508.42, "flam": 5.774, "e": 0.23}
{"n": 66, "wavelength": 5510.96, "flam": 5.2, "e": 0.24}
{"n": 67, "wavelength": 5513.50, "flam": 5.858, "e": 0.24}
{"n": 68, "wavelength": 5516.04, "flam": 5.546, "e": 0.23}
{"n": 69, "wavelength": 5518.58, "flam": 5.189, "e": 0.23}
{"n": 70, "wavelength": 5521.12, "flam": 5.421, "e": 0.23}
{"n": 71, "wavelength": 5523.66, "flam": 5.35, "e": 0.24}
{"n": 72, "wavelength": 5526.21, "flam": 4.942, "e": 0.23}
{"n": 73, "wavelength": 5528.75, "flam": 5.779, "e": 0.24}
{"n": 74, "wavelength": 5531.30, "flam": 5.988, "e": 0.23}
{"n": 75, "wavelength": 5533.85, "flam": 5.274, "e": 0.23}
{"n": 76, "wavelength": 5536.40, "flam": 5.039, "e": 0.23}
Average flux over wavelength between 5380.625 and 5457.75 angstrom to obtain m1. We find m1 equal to 5.64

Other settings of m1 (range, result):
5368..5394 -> 5.71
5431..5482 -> 5.75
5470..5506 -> 5.6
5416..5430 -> 5.63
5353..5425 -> 5.61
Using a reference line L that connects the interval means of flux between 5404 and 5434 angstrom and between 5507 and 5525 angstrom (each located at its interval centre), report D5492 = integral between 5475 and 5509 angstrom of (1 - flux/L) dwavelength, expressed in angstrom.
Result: -1.05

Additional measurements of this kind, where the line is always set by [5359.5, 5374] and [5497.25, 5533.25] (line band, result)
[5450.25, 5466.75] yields -0.87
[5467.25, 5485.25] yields -0.32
